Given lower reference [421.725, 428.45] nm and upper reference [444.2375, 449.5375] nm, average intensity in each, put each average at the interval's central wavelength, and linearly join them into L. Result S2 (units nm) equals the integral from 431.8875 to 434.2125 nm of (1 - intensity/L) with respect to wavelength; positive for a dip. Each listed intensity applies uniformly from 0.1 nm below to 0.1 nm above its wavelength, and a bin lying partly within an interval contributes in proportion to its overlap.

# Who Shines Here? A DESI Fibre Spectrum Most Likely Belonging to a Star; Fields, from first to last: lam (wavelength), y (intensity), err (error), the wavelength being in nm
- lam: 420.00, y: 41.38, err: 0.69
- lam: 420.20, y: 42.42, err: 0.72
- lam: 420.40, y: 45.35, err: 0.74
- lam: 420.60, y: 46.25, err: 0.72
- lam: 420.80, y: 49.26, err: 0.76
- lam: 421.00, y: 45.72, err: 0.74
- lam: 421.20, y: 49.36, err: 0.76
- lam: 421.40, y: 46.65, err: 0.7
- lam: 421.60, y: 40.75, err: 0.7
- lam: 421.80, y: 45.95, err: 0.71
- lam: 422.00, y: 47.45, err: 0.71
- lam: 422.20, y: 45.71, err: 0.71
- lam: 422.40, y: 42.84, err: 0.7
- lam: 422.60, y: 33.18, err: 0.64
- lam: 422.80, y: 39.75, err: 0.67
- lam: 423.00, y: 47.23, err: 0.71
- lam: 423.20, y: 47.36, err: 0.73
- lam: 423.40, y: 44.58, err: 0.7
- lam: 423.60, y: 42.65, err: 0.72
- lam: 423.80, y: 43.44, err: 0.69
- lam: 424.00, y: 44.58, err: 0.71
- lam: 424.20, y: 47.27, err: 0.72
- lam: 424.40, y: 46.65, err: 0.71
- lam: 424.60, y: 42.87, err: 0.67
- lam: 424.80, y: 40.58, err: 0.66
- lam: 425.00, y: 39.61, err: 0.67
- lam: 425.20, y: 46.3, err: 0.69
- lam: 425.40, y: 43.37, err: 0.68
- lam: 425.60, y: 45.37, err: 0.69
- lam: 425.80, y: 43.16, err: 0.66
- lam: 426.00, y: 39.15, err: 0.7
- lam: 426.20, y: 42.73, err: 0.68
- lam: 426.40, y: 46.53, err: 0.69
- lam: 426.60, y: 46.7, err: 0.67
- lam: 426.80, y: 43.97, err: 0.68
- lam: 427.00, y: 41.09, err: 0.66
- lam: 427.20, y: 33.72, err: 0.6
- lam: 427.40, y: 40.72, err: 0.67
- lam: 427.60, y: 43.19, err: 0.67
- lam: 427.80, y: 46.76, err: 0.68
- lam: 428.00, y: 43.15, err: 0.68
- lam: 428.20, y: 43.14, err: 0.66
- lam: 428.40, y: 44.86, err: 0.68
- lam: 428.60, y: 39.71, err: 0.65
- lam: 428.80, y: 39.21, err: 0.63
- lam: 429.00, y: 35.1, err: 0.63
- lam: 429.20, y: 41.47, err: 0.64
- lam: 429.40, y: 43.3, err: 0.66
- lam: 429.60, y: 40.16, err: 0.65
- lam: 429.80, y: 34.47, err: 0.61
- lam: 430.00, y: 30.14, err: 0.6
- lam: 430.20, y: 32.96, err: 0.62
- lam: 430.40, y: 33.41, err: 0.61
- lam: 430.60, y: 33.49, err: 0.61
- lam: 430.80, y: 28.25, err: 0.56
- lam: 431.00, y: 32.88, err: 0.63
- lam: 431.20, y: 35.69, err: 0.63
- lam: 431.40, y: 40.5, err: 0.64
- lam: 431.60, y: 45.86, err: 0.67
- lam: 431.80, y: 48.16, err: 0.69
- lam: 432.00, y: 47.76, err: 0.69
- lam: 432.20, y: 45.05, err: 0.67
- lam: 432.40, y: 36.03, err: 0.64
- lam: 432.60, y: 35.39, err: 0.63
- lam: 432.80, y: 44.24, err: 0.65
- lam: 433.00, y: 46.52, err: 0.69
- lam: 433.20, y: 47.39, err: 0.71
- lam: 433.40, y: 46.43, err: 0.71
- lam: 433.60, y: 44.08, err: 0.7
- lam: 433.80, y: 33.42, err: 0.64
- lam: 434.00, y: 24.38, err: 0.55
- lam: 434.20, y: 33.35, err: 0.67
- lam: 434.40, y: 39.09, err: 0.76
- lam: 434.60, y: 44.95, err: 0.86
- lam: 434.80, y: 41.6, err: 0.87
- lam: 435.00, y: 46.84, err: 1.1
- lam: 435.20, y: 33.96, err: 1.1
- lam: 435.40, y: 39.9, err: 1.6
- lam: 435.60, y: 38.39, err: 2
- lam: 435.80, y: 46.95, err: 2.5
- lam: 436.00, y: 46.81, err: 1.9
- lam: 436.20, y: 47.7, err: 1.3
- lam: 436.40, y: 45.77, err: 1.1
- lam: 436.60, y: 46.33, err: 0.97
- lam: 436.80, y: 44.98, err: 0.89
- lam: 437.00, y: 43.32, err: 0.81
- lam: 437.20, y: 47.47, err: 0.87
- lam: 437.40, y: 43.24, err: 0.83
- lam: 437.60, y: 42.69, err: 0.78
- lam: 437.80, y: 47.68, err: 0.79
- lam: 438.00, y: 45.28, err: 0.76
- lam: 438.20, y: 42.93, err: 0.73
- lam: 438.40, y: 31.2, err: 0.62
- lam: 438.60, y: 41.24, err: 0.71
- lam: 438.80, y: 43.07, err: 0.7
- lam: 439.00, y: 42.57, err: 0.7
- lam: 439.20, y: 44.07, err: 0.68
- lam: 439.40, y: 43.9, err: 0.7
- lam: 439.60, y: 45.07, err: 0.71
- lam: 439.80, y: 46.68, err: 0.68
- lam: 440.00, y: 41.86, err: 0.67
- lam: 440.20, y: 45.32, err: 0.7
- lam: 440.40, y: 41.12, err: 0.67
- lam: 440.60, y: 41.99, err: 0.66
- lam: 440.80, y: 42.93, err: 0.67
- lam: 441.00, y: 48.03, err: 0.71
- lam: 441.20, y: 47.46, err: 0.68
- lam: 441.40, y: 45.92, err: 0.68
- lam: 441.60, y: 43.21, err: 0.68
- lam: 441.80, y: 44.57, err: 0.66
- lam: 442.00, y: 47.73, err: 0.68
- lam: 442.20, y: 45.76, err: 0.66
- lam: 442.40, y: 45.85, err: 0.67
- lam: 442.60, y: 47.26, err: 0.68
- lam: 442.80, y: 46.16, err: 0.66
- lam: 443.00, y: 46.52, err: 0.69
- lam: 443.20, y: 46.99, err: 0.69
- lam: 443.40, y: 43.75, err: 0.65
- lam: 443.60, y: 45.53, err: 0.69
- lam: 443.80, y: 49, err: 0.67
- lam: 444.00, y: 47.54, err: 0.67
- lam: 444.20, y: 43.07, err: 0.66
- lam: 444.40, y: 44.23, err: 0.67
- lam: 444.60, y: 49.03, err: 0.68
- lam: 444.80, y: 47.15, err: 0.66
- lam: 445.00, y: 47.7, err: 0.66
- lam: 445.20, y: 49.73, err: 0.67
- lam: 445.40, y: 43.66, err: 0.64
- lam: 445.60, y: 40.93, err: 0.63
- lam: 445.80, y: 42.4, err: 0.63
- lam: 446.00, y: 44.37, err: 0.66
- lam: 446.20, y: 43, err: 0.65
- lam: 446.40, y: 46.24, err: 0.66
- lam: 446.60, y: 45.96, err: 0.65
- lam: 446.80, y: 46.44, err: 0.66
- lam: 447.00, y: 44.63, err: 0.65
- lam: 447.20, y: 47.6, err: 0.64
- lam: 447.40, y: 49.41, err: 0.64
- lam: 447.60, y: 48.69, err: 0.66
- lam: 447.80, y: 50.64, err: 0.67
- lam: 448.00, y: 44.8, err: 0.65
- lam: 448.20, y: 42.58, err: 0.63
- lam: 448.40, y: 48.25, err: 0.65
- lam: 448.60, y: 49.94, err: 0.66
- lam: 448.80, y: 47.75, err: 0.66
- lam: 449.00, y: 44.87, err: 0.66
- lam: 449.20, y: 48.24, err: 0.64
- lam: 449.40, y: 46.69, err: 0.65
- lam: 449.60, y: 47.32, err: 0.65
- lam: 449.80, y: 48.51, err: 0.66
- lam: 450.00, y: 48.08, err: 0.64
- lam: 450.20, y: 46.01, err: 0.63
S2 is 0.199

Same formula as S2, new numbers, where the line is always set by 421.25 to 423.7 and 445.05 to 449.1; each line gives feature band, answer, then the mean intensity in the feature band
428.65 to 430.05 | 0.202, 38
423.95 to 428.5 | 0.090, 43.3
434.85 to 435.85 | 0.090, 40.9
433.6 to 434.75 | 0.225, 36.1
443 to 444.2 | -0.013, 46.3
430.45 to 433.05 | 0.287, 39.7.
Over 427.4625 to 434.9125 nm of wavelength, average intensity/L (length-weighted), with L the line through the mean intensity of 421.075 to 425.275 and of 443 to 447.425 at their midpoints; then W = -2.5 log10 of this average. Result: 0.13 mag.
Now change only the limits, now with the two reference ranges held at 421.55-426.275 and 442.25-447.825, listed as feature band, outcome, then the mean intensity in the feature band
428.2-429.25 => 0.10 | 40.3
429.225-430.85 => 0.25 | 35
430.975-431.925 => 0.08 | 41.4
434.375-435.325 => 0.09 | 41.4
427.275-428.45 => 0.01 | 43.4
